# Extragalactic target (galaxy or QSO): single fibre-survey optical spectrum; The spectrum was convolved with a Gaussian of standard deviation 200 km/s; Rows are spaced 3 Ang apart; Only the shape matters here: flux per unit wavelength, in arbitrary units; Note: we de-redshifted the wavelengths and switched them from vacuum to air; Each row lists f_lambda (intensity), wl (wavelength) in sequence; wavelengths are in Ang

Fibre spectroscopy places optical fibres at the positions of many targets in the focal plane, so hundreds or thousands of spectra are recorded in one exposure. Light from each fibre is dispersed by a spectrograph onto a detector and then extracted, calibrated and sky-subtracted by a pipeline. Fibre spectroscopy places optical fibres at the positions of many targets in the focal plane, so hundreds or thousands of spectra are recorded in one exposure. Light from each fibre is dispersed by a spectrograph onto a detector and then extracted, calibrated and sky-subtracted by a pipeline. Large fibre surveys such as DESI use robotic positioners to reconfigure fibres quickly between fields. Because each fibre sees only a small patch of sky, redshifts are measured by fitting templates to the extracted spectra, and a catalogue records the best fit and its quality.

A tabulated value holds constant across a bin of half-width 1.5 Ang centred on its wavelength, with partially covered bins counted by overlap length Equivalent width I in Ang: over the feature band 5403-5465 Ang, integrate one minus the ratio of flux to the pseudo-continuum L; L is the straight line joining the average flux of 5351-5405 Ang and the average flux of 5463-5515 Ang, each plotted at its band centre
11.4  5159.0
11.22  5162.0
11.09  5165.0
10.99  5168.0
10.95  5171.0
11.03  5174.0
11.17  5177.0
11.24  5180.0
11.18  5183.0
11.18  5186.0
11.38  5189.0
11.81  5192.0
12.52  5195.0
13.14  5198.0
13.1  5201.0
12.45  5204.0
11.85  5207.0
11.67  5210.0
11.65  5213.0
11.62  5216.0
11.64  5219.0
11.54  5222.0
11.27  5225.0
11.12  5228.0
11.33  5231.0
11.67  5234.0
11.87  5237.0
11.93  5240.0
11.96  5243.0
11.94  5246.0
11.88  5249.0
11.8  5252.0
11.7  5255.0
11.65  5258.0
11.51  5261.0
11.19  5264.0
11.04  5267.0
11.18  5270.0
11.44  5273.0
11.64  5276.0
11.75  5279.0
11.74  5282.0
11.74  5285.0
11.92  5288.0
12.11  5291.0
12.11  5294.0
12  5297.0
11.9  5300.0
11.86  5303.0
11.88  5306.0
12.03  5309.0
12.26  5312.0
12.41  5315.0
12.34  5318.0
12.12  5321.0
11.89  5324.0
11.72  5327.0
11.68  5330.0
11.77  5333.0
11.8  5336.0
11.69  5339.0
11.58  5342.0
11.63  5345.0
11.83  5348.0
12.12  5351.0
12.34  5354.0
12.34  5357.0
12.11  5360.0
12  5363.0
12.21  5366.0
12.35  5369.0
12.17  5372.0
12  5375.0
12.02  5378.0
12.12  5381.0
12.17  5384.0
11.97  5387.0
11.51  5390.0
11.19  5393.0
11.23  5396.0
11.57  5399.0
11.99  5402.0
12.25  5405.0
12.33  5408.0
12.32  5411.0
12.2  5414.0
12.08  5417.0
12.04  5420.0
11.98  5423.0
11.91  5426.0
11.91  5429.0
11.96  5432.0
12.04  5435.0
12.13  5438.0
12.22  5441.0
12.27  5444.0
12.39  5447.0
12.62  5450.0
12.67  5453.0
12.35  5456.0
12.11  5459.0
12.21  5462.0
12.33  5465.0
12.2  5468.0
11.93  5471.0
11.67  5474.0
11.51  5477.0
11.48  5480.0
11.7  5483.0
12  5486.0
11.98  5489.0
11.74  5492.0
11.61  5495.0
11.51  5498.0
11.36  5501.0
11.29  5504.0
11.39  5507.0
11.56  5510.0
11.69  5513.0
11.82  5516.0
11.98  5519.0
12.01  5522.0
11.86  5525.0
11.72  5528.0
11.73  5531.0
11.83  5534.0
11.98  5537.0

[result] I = -1.90 Ang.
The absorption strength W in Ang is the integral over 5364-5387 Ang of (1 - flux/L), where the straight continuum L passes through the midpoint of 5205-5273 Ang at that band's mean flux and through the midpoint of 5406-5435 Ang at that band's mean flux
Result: -0.3 Ang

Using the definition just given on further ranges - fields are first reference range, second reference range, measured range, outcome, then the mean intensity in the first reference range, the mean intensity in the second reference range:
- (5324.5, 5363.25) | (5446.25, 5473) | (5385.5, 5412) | 0.60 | 11.9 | 12.3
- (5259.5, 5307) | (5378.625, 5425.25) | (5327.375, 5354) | 0.03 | 11.7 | 11.9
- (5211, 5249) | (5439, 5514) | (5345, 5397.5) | -0.78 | 11.6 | 11.9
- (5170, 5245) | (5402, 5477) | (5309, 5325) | -0.38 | 11.7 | 12.2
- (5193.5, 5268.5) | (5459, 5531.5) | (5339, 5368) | -0.54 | 11.8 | 11.8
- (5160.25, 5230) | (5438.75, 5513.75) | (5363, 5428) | -0.86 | 11.6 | 11.9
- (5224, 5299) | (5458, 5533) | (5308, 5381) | -1.97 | 11.7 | 11.8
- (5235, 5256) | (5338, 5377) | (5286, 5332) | -0.19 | 11.9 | 12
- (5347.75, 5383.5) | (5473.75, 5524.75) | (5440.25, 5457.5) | -0.84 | 12.1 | 11.7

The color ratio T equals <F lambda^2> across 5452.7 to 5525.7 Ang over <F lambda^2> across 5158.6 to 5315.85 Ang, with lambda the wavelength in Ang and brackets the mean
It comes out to 1.1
